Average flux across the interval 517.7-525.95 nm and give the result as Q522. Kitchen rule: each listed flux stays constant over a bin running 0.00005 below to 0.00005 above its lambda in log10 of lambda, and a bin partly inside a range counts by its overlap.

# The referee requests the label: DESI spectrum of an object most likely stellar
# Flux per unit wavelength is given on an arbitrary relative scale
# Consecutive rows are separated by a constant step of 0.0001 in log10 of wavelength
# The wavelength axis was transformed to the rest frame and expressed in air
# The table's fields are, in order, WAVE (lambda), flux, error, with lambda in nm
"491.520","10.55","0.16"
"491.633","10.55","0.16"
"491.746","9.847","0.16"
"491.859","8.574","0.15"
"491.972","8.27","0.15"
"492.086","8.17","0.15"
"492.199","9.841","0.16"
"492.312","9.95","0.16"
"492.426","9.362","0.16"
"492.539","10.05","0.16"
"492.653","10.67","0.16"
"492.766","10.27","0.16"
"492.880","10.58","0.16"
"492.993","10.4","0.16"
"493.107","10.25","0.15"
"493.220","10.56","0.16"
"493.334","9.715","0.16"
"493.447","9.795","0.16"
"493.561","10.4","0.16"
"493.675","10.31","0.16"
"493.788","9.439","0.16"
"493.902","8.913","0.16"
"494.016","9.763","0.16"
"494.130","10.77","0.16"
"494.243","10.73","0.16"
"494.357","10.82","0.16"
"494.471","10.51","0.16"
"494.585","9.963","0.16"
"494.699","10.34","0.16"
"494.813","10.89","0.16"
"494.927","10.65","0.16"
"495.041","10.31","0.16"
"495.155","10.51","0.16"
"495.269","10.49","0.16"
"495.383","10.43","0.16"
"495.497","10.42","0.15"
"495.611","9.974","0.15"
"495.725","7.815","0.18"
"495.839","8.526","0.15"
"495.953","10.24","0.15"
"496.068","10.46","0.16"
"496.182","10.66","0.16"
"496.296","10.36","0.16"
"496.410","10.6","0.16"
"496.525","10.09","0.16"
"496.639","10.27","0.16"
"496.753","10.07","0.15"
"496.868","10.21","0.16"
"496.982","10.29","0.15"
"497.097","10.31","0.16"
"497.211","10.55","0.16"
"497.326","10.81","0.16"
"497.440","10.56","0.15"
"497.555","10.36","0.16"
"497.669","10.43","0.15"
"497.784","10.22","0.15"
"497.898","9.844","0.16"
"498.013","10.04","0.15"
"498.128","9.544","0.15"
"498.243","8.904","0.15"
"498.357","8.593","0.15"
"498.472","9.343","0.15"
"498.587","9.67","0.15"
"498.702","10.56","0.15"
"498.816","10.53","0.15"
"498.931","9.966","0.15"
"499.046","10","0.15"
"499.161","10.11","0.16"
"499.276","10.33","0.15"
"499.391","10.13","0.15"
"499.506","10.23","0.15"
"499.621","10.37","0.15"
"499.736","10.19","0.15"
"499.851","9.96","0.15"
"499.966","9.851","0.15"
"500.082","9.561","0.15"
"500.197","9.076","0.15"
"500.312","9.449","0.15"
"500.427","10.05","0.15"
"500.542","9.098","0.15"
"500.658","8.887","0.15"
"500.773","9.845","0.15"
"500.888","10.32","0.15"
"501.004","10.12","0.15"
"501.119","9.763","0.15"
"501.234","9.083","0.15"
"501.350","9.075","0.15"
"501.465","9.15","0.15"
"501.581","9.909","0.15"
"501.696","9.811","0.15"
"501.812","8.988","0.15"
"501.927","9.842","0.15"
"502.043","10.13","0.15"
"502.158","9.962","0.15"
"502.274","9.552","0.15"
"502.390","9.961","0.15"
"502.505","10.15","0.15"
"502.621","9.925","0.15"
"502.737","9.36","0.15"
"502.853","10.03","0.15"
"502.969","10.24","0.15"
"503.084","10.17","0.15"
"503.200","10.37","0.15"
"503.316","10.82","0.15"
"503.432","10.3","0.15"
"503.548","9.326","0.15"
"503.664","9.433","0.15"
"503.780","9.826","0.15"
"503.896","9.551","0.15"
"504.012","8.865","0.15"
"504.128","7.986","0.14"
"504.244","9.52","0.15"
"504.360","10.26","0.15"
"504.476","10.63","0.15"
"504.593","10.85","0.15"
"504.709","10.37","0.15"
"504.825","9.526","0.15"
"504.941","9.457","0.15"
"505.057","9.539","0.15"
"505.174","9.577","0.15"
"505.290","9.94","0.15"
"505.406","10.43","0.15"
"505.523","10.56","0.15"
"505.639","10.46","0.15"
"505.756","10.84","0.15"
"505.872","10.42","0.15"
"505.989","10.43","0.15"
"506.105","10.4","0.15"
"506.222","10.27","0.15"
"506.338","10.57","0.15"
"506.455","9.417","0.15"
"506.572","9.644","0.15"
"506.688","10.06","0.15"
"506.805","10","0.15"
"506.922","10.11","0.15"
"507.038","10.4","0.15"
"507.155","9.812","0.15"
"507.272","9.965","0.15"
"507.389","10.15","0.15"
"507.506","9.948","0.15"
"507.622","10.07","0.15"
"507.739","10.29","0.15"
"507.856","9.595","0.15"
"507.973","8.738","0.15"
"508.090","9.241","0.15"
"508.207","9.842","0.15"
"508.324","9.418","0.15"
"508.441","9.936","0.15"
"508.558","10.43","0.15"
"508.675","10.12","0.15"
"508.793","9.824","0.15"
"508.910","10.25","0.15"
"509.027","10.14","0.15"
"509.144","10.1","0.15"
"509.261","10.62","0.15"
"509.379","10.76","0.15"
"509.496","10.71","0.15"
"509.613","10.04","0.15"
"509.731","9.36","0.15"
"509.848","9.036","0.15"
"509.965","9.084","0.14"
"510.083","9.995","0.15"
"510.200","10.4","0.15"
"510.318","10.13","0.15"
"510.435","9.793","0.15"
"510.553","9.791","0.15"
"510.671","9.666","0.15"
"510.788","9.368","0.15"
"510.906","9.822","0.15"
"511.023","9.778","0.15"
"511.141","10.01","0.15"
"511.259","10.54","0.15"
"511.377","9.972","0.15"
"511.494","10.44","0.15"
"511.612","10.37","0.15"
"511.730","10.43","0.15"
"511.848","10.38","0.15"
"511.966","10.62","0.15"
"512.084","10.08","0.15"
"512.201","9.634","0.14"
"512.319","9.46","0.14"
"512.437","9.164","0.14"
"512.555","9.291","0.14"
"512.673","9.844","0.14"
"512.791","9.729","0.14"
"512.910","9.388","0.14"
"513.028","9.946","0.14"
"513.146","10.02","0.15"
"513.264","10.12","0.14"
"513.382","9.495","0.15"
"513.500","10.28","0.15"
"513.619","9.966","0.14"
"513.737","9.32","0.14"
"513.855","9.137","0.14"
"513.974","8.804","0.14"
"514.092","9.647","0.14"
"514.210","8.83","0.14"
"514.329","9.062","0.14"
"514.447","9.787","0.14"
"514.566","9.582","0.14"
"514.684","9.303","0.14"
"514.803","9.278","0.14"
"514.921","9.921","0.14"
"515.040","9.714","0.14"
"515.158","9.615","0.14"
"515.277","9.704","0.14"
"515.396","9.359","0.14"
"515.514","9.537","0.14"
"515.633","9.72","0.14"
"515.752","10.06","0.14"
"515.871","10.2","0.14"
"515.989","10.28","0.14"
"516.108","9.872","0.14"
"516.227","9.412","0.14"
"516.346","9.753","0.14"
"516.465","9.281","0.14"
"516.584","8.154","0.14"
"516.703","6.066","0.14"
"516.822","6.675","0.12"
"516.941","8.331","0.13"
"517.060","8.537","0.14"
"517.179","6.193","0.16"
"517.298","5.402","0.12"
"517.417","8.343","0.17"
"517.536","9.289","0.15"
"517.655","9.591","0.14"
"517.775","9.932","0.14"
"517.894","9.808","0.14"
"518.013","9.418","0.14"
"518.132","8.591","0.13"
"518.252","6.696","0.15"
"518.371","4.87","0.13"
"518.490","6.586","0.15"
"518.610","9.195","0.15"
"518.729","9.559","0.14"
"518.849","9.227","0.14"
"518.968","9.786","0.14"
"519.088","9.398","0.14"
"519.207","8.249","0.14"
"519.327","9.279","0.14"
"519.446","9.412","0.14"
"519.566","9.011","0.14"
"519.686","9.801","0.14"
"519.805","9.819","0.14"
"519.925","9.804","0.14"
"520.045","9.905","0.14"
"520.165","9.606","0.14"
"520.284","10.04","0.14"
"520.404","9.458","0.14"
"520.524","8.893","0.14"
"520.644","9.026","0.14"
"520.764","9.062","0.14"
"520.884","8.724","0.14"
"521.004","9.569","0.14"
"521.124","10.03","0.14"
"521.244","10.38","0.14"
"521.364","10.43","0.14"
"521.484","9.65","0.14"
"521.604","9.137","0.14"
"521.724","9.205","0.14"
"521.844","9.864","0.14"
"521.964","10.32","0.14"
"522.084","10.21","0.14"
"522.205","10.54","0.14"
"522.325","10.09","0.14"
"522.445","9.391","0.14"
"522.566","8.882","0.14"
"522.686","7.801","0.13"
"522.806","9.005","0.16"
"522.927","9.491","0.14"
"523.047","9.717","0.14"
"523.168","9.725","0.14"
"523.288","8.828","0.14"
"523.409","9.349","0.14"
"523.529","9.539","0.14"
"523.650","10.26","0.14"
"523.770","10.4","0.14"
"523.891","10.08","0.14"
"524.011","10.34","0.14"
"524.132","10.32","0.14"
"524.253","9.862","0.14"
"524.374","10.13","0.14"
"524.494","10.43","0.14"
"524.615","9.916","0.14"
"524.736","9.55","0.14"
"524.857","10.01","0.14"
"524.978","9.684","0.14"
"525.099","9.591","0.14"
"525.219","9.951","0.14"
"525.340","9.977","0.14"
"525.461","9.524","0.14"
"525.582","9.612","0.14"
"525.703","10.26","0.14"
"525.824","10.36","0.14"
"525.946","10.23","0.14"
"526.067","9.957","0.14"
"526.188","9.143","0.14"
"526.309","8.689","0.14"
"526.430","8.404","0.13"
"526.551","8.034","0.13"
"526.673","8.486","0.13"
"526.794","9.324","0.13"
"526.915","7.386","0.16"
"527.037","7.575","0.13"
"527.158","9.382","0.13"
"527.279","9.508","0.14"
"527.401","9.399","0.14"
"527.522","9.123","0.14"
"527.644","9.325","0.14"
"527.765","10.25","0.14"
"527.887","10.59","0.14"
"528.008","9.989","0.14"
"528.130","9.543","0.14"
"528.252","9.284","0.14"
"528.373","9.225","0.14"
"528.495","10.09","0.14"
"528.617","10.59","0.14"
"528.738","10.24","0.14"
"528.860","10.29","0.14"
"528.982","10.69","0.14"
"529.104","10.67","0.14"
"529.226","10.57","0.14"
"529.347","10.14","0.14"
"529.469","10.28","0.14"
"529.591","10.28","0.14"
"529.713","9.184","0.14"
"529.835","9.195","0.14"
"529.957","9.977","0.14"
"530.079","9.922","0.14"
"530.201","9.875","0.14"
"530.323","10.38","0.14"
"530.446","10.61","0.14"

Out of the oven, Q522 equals 9.49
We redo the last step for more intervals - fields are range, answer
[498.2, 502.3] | 9.74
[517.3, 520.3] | 8.93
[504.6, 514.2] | 9.93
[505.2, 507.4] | 10.2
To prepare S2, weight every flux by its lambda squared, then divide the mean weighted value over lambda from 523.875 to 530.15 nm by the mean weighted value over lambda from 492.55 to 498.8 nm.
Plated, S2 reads 1.08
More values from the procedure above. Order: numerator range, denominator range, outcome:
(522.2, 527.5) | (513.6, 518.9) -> 1.11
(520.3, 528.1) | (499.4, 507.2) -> 1.05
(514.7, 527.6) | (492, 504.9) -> 1.02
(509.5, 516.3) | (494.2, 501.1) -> 1.03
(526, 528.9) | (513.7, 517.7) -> 1.09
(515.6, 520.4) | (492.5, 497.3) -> 0.95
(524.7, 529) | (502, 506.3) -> 1.04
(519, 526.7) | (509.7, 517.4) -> 1.05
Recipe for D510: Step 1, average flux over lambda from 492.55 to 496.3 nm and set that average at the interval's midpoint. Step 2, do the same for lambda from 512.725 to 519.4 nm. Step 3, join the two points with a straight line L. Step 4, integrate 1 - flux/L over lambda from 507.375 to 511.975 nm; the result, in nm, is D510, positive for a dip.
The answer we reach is -0.30 nm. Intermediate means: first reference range 10.2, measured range 9.97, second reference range 9.02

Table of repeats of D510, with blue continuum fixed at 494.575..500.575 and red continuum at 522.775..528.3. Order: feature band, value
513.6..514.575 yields 0.04 nm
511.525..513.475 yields -0.02 nm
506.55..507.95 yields -0.01 nm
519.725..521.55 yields 0.00 nm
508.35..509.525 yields -0.05 nm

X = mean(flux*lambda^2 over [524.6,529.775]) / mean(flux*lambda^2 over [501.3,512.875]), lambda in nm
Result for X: 1.05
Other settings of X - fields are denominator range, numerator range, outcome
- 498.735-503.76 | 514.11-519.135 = 0.96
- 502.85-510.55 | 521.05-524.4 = 1.04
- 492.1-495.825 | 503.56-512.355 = 1.04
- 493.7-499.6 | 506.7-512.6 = 1.04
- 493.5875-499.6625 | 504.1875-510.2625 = 1.03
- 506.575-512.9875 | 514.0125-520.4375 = 0.93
